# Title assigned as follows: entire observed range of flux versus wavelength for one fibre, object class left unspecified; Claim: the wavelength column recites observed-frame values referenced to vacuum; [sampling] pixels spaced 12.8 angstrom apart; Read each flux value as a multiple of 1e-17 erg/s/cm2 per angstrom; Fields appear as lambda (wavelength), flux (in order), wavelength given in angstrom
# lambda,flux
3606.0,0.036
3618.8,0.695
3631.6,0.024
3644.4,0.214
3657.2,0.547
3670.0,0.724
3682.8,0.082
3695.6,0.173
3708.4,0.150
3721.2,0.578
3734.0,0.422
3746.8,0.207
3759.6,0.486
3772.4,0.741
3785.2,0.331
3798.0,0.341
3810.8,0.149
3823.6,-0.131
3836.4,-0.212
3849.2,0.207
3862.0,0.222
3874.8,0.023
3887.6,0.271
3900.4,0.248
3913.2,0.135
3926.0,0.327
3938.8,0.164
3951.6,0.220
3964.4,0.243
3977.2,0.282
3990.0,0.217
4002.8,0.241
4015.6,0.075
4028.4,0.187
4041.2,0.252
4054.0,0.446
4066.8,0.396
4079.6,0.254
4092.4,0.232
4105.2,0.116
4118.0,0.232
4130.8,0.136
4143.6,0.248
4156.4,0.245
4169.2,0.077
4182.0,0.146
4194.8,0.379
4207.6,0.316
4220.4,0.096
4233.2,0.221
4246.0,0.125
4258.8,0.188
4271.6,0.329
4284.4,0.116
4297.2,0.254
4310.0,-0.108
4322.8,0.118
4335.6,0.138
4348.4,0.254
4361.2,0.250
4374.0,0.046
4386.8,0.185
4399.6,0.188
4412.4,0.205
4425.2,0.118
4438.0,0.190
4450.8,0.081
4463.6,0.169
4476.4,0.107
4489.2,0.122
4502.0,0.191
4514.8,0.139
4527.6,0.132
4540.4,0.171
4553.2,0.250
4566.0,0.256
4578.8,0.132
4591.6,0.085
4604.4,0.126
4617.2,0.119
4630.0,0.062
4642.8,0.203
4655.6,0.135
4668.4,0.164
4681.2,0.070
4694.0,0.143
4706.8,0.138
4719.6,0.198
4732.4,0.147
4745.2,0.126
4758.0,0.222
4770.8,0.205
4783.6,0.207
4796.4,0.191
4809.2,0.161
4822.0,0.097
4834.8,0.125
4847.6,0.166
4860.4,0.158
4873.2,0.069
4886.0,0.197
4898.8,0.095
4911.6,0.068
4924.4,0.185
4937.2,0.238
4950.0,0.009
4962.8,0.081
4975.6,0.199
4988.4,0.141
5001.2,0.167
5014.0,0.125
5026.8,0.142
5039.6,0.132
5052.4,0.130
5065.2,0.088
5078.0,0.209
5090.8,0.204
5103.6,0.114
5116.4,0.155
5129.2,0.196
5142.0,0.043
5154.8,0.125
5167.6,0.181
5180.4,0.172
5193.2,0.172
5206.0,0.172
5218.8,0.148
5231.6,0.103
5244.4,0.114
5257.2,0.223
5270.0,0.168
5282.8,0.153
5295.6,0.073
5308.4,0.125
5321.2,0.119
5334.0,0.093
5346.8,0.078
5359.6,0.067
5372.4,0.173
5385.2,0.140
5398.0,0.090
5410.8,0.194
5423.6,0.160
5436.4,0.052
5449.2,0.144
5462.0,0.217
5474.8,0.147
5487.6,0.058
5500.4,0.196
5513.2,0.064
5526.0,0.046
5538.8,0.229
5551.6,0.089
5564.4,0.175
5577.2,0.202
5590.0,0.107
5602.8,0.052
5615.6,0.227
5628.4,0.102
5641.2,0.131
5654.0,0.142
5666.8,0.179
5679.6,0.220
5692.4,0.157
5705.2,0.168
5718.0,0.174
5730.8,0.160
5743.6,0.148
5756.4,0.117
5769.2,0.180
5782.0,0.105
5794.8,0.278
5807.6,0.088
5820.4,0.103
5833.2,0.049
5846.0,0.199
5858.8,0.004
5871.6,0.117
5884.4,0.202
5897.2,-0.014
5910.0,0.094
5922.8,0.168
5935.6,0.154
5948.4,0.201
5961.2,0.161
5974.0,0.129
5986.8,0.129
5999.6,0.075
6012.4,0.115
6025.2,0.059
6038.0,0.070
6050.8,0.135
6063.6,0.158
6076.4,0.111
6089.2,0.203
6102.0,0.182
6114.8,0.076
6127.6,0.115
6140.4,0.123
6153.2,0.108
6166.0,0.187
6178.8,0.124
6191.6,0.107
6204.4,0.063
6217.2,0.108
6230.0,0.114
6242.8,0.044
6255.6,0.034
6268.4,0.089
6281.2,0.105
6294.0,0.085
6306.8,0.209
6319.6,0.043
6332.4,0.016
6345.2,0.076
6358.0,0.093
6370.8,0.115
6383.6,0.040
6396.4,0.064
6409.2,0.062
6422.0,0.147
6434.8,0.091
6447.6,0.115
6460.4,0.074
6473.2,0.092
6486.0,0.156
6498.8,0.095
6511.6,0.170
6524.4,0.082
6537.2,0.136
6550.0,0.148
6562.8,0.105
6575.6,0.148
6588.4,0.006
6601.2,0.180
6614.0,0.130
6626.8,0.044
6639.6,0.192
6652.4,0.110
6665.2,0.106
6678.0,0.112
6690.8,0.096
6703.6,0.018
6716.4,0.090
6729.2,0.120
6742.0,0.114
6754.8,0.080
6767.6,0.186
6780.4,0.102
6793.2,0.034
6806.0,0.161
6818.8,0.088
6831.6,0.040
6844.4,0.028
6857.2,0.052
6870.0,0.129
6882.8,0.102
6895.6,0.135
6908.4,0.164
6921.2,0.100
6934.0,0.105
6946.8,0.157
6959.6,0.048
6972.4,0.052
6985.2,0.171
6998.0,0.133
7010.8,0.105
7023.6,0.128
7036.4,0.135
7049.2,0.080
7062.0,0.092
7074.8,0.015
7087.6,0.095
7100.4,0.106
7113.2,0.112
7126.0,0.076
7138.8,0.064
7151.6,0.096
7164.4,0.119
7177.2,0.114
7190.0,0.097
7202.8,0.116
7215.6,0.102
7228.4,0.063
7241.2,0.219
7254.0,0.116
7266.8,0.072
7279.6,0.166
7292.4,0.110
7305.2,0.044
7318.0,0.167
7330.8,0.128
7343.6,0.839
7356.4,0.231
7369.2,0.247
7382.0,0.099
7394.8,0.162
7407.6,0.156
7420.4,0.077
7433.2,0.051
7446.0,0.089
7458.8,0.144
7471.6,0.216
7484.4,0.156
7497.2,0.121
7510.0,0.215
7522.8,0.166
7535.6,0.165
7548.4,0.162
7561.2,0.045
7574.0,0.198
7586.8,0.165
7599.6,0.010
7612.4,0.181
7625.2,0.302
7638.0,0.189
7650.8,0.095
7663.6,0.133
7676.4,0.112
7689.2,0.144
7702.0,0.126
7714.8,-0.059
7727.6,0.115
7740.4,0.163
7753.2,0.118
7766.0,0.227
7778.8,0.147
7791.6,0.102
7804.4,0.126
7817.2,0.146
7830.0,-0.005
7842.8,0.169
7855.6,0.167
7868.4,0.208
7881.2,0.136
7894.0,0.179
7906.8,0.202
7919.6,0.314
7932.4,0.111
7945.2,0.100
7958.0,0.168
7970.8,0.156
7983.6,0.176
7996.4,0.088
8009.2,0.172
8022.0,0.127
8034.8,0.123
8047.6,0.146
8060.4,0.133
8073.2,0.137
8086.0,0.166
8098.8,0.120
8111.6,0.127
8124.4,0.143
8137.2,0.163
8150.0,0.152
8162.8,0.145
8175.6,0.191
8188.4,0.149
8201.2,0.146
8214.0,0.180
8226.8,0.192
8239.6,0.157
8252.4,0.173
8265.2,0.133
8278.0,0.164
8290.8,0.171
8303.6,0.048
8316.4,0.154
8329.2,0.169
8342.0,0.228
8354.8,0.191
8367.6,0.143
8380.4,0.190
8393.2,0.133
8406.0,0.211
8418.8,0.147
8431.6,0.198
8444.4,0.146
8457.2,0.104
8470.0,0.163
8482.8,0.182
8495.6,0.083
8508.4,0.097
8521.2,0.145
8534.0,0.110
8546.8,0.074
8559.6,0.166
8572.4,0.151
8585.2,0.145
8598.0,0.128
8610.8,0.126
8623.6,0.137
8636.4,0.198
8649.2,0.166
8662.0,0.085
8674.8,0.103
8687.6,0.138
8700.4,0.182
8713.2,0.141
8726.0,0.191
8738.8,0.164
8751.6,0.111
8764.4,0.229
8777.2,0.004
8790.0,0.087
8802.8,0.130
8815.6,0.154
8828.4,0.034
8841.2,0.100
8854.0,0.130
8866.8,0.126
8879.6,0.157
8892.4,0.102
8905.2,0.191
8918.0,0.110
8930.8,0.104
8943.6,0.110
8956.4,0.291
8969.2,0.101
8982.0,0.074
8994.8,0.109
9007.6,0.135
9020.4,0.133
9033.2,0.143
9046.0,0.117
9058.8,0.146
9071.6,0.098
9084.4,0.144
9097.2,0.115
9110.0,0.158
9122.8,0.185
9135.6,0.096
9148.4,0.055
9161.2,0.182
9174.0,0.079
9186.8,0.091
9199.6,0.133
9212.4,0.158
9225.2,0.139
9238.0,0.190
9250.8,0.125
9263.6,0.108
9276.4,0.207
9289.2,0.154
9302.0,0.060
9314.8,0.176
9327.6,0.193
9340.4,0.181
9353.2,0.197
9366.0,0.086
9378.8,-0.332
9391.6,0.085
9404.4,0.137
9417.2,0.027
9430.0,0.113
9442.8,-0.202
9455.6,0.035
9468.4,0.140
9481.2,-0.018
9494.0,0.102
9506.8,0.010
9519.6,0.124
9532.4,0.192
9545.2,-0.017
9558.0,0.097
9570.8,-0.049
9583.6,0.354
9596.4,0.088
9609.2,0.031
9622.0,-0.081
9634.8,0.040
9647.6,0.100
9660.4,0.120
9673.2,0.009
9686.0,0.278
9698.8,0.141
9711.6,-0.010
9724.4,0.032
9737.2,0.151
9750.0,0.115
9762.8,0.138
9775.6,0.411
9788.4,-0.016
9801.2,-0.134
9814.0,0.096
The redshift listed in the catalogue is 0.97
